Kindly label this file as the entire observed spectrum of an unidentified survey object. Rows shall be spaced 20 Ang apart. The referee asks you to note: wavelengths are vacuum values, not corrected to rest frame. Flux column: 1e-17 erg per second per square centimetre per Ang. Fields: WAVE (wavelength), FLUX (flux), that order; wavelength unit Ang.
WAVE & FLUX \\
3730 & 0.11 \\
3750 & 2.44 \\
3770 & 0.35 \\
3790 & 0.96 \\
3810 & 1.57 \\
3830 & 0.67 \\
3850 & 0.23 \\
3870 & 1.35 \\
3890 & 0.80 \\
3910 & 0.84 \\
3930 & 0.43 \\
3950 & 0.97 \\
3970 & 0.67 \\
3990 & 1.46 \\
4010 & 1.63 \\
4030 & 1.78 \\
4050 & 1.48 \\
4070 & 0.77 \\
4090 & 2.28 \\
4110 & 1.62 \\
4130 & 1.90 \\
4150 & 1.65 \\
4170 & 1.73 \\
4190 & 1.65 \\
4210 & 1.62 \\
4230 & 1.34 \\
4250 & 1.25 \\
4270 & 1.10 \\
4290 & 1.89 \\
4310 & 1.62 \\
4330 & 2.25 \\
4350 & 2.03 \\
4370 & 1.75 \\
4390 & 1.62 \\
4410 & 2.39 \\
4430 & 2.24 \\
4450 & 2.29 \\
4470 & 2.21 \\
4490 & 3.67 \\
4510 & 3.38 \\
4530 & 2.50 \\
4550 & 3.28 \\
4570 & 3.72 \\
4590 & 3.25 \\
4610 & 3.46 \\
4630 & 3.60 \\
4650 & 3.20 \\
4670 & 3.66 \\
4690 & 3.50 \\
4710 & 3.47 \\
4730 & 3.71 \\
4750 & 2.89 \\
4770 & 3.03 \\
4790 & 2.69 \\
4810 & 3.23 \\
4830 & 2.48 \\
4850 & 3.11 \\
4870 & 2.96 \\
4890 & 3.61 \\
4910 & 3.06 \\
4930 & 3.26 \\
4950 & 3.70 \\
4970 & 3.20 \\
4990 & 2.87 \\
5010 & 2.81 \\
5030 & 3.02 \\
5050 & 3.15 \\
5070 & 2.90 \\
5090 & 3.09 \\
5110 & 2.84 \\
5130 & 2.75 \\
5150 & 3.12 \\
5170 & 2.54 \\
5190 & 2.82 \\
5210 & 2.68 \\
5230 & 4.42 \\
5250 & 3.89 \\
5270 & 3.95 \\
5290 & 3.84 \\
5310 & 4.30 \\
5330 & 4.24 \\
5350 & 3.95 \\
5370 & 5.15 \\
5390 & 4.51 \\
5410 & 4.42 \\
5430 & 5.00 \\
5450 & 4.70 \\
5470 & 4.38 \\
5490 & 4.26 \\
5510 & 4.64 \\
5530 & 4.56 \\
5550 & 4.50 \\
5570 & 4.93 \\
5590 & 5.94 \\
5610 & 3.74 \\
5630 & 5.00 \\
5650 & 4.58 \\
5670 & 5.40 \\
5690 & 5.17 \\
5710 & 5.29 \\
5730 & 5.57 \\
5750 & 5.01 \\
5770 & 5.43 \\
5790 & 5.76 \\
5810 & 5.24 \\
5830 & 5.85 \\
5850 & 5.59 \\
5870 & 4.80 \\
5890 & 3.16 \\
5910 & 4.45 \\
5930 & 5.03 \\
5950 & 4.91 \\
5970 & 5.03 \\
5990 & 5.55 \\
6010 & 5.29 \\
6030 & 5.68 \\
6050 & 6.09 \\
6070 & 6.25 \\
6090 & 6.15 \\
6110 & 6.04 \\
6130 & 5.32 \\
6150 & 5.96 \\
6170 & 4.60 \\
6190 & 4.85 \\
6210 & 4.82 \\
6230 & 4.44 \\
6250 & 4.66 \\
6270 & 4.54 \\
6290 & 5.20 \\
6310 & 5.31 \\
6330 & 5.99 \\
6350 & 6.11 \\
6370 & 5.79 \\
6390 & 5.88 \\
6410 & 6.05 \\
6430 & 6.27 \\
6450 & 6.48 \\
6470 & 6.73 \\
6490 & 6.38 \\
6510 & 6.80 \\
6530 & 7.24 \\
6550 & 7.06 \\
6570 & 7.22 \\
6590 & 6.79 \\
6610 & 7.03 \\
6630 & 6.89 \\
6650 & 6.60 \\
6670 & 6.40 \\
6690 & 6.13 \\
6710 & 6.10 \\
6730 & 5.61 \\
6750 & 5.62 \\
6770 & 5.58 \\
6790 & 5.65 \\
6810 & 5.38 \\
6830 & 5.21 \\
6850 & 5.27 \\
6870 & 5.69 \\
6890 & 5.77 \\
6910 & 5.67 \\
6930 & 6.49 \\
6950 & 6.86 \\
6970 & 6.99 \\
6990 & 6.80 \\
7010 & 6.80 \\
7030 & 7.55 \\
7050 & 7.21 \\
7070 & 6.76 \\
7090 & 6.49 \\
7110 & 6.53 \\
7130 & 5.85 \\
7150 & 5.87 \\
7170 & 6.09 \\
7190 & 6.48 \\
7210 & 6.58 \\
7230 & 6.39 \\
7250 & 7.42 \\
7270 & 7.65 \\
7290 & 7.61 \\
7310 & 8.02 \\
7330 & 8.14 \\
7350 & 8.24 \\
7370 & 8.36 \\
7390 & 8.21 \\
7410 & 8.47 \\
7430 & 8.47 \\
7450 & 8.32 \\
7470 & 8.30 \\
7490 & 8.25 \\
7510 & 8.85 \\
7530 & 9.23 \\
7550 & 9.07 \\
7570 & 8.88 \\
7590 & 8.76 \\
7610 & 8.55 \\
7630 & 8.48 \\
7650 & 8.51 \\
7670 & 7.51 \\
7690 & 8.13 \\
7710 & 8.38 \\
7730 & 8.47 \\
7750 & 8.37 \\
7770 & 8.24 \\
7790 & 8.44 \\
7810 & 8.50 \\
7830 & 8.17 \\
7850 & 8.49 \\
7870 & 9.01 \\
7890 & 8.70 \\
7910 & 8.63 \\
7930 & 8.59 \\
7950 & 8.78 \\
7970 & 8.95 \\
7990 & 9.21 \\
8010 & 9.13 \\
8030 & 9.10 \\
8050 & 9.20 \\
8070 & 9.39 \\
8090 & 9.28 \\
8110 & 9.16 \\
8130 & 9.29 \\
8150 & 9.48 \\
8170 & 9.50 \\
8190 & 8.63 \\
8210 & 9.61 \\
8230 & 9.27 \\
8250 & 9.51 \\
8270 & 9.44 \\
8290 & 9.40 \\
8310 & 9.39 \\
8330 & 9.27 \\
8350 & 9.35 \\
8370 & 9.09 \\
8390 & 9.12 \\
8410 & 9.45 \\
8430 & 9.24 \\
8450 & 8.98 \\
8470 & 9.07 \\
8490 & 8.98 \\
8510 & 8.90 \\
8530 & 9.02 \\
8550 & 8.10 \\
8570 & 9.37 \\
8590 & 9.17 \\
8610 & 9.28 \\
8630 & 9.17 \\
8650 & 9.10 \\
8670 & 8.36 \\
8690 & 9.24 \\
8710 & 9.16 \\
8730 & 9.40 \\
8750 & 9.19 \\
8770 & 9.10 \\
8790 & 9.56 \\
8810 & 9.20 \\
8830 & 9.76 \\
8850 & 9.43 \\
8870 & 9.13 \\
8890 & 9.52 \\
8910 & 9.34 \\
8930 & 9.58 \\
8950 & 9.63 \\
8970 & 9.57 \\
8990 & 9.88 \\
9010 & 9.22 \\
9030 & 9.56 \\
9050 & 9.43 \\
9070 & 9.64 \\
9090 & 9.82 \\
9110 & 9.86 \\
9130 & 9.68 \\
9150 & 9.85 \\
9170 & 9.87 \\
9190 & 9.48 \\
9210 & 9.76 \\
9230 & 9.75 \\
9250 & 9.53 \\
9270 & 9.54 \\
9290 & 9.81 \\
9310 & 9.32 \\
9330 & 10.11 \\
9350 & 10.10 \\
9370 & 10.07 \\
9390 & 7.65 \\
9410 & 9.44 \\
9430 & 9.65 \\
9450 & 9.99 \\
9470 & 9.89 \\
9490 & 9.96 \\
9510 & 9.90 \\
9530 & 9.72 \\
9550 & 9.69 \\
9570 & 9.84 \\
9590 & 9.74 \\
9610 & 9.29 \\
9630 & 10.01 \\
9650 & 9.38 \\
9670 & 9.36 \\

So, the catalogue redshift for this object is 0.000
